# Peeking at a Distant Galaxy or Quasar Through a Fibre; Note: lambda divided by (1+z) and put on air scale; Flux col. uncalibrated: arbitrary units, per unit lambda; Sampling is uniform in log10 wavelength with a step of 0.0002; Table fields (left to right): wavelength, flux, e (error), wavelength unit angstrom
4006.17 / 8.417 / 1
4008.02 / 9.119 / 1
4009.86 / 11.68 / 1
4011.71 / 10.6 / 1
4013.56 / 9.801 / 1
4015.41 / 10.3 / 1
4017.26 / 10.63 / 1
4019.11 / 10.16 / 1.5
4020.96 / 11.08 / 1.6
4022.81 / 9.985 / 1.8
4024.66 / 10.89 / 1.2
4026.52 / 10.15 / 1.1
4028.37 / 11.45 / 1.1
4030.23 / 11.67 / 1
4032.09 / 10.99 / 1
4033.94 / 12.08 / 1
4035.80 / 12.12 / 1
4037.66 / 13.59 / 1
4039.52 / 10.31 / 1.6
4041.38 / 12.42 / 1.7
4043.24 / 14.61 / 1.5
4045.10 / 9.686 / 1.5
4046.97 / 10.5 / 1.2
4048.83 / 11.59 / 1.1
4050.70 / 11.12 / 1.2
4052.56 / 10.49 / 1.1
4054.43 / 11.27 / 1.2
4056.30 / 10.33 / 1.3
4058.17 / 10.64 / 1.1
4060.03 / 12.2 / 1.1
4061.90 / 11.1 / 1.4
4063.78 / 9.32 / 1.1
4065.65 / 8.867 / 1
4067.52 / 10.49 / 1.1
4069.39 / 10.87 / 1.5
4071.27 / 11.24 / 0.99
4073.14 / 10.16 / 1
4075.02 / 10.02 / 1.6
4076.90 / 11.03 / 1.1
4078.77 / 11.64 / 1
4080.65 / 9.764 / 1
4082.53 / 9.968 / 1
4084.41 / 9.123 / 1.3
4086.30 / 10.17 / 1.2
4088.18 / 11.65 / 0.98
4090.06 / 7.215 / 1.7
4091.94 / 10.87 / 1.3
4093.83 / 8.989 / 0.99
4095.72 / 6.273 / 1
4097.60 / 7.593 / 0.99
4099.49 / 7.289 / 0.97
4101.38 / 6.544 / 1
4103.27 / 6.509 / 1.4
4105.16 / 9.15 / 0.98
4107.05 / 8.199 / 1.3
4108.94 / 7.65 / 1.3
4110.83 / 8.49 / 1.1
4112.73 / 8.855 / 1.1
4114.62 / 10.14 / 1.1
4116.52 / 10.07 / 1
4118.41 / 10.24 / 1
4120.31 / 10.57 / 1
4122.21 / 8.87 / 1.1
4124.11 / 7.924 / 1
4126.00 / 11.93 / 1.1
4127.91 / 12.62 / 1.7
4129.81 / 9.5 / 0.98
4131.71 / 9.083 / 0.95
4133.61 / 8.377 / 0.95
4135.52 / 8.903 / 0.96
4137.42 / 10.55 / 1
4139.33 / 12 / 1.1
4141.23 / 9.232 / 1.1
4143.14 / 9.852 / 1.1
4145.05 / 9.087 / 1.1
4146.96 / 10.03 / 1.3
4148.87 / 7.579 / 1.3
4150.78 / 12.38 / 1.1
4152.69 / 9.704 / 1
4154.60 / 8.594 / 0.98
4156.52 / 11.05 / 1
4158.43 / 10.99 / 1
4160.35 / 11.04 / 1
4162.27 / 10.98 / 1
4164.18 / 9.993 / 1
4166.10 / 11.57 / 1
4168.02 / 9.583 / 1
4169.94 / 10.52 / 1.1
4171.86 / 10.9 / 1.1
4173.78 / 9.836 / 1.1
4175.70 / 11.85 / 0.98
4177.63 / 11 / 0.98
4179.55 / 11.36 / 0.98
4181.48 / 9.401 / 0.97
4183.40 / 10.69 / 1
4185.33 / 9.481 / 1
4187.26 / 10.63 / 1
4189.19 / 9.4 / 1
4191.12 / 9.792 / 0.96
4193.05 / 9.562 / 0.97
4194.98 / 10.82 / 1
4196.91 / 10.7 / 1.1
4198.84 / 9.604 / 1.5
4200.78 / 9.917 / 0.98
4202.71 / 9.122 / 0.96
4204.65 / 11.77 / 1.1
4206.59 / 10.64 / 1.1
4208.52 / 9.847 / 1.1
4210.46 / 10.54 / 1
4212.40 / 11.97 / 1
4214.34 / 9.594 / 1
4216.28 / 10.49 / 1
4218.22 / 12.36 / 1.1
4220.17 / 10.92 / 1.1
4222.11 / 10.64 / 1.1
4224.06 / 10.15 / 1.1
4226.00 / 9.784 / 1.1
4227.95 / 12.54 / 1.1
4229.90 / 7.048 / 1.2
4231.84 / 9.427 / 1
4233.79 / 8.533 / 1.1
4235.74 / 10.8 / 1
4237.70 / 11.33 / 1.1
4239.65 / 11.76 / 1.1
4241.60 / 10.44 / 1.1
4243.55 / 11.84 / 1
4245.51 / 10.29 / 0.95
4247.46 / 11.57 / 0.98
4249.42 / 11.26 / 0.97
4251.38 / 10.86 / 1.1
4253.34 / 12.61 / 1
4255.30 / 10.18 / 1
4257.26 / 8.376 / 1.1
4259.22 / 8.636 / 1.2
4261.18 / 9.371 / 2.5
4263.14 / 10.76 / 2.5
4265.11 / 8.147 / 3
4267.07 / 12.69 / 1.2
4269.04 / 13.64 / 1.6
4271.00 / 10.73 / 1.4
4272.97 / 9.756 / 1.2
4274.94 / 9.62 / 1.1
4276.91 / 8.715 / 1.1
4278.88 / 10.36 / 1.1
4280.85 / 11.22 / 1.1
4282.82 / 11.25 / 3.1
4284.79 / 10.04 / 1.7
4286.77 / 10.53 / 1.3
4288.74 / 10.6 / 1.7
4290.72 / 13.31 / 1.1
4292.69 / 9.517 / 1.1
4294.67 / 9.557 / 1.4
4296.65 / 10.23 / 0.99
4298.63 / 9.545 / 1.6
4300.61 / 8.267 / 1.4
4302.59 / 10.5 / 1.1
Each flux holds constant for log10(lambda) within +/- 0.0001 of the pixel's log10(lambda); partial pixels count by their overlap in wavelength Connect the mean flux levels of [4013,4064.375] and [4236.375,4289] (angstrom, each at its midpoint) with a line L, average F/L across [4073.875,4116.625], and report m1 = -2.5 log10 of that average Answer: 0.22 mag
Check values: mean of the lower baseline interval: 11.1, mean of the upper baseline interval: 10.6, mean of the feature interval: 8.99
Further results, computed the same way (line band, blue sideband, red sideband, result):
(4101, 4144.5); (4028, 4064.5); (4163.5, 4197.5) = 0.15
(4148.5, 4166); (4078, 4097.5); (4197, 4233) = -0.05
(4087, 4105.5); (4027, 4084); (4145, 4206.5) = 0.30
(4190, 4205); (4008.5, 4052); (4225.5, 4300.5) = 0.06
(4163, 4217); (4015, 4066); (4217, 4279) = 0.03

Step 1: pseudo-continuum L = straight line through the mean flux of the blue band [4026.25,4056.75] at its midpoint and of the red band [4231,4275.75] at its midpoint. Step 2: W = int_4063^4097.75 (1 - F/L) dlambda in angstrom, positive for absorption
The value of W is 4.6 angstrom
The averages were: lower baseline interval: 11.5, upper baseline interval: 10.6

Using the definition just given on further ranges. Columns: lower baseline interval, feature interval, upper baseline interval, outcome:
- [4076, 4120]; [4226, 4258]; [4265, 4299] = -0.9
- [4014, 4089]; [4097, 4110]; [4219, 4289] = 3.9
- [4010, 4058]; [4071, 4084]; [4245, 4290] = 0.6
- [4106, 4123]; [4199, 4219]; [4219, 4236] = -1.4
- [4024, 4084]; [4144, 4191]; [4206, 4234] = 1.1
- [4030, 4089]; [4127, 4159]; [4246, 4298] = 2.4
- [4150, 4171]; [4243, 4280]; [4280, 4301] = -0.1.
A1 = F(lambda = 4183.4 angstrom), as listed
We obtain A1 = 10.69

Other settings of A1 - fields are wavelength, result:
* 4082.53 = 9.968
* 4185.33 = 9.481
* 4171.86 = 10.9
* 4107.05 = 8.199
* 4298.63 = 9.545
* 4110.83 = 8.49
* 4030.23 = 11.67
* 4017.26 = 10.63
